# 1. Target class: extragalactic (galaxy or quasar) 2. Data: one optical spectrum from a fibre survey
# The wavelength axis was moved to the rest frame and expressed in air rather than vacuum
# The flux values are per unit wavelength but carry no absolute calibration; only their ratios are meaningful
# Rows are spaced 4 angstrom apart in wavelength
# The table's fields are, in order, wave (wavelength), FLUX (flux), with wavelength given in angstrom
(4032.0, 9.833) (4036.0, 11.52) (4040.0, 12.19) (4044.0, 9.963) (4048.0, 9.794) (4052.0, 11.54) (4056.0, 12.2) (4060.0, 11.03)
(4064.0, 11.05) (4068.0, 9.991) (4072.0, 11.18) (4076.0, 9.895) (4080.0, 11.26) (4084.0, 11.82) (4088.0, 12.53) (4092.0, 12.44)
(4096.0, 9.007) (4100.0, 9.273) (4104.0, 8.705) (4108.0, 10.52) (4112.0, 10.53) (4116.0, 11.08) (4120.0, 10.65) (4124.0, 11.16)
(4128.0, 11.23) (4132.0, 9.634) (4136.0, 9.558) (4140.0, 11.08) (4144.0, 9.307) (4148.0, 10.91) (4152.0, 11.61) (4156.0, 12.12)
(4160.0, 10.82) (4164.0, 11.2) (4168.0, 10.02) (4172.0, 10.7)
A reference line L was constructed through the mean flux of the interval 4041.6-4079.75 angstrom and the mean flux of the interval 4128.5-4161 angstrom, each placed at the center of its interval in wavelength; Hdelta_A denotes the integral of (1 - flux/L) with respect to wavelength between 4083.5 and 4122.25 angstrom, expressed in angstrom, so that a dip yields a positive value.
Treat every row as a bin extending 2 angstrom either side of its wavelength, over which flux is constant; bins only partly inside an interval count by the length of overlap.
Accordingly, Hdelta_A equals 0.37 angstrom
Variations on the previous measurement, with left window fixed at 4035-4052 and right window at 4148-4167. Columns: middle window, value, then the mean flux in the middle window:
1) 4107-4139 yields 1.78 angstrom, 10.6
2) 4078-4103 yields 0.25 angstrom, 11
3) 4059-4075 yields 0.36 angstrom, 10.7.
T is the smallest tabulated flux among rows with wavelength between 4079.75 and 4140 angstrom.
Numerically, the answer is 8.705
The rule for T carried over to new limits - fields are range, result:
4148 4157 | 10.91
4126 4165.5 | 9.307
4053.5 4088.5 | 9.895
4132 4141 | 9.558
